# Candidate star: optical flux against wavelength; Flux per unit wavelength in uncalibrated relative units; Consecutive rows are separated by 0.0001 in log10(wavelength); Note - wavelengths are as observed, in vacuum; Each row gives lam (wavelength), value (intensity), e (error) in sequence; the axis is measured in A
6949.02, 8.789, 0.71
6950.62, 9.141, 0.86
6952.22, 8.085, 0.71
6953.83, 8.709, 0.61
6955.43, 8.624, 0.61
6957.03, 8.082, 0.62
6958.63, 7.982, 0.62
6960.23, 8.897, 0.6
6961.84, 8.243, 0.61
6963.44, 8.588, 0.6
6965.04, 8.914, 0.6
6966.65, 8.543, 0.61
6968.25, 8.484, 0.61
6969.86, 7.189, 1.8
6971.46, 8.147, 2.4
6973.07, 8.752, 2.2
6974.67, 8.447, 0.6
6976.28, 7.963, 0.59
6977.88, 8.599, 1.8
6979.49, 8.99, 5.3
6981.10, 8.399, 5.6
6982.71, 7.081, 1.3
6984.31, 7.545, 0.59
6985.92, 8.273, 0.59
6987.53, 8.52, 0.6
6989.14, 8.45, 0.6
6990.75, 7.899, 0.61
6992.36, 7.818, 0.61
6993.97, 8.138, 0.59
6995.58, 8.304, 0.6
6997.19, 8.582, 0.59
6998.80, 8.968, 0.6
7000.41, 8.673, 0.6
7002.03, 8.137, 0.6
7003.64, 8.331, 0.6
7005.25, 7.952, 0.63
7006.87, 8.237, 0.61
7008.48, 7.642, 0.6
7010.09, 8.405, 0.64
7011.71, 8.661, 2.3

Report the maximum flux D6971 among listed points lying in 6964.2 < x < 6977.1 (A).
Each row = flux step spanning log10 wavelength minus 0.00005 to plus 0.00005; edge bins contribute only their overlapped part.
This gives 8.914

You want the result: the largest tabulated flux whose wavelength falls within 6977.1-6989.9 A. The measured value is 8.99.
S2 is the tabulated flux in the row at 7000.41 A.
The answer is 8.673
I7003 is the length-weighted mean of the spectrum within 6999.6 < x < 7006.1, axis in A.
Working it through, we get 8.26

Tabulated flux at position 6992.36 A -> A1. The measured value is 7.818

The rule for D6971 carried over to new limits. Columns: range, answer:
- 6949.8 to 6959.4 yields 9.141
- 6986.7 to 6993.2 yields 8.52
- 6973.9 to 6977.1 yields 8.447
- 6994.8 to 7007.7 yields 8.968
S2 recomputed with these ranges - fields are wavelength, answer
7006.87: 8.237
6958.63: 7.982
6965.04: 8.914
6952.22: 8.085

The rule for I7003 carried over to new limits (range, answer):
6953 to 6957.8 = 8.46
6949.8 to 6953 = 8.62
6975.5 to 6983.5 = 8.21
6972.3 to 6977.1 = 8.4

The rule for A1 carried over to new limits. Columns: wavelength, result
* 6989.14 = 8.45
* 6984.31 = 7.545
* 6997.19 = 8.582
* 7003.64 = 8.331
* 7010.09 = 8.405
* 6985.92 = 8.273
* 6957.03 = 8.082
